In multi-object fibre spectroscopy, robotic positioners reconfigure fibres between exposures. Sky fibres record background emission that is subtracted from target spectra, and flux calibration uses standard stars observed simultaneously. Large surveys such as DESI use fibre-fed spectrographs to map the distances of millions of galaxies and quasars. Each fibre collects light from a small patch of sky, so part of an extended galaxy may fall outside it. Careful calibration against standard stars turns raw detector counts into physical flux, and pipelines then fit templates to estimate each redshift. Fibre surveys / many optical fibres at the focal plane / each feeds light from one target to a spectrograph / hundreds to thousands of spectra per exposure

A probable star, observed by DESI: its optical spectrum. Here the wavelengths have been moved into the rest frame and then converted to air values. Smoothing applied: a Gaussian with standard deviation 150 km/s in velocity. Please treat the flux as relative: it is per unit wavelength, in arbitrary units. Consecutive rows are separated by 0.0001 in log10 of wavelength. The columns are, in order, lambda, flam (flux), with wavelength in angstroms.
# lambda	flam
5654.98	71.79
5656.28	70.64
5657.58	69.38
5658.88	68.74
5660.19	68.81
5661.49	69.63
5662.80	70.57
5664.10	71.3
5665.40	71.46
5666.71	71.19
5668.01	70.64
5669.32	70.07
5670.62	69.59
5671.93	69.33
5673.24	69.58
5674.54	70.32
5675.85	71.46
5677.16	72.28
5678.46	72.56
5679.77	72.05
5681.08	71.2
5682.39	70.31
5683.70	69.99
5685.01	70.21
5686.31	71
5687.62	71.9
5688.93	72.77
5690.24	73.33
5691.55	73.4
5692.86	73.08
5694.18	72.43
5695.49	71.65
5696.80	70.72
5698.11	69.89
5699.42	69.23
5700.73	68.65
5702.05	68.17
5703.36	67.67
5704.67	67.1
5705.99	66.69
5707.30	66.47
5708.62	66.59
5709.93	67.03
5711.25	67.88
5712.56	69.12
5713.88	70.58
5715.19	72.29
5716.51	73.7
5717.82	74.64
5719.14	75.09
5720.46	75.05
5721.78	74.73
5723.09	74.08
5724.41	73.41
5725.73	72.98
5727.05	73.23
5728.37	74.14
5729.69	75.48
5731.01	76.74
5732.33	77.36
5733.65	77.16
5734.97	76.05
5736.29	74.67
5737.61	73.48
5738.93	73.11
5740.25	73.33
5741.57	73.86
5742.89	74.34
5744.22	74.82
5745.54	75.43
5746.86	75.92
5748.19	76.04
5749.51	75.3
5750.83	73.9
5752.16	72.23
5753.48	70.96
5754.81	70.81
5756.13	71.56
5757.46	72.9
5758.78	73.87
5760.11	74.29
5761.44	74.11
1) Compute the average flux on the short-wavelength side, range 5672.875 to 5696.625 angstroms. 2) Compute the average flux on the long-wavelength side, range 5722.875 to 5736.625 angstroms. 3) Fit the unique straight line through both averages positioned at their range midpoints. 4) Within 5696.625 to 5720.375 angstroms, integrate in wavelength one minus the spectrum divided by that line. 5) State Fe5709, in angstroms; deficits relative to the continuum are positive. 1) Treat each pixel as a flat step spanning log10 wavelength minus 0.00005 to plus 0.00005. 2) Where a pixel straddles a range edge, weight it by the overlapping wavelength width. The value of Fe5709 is 1.2 angstroms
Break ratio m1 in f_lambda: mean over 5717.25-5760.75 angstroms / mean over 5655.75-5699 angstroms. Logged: 1.05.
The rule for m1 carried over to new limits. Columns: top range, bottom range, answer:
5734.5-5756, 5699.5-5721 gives 1.06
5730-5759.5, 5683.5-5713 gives 1.06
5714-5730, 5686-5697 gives 1.02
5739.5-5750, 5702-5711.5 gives 1.12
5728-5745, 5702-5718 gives 1.09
